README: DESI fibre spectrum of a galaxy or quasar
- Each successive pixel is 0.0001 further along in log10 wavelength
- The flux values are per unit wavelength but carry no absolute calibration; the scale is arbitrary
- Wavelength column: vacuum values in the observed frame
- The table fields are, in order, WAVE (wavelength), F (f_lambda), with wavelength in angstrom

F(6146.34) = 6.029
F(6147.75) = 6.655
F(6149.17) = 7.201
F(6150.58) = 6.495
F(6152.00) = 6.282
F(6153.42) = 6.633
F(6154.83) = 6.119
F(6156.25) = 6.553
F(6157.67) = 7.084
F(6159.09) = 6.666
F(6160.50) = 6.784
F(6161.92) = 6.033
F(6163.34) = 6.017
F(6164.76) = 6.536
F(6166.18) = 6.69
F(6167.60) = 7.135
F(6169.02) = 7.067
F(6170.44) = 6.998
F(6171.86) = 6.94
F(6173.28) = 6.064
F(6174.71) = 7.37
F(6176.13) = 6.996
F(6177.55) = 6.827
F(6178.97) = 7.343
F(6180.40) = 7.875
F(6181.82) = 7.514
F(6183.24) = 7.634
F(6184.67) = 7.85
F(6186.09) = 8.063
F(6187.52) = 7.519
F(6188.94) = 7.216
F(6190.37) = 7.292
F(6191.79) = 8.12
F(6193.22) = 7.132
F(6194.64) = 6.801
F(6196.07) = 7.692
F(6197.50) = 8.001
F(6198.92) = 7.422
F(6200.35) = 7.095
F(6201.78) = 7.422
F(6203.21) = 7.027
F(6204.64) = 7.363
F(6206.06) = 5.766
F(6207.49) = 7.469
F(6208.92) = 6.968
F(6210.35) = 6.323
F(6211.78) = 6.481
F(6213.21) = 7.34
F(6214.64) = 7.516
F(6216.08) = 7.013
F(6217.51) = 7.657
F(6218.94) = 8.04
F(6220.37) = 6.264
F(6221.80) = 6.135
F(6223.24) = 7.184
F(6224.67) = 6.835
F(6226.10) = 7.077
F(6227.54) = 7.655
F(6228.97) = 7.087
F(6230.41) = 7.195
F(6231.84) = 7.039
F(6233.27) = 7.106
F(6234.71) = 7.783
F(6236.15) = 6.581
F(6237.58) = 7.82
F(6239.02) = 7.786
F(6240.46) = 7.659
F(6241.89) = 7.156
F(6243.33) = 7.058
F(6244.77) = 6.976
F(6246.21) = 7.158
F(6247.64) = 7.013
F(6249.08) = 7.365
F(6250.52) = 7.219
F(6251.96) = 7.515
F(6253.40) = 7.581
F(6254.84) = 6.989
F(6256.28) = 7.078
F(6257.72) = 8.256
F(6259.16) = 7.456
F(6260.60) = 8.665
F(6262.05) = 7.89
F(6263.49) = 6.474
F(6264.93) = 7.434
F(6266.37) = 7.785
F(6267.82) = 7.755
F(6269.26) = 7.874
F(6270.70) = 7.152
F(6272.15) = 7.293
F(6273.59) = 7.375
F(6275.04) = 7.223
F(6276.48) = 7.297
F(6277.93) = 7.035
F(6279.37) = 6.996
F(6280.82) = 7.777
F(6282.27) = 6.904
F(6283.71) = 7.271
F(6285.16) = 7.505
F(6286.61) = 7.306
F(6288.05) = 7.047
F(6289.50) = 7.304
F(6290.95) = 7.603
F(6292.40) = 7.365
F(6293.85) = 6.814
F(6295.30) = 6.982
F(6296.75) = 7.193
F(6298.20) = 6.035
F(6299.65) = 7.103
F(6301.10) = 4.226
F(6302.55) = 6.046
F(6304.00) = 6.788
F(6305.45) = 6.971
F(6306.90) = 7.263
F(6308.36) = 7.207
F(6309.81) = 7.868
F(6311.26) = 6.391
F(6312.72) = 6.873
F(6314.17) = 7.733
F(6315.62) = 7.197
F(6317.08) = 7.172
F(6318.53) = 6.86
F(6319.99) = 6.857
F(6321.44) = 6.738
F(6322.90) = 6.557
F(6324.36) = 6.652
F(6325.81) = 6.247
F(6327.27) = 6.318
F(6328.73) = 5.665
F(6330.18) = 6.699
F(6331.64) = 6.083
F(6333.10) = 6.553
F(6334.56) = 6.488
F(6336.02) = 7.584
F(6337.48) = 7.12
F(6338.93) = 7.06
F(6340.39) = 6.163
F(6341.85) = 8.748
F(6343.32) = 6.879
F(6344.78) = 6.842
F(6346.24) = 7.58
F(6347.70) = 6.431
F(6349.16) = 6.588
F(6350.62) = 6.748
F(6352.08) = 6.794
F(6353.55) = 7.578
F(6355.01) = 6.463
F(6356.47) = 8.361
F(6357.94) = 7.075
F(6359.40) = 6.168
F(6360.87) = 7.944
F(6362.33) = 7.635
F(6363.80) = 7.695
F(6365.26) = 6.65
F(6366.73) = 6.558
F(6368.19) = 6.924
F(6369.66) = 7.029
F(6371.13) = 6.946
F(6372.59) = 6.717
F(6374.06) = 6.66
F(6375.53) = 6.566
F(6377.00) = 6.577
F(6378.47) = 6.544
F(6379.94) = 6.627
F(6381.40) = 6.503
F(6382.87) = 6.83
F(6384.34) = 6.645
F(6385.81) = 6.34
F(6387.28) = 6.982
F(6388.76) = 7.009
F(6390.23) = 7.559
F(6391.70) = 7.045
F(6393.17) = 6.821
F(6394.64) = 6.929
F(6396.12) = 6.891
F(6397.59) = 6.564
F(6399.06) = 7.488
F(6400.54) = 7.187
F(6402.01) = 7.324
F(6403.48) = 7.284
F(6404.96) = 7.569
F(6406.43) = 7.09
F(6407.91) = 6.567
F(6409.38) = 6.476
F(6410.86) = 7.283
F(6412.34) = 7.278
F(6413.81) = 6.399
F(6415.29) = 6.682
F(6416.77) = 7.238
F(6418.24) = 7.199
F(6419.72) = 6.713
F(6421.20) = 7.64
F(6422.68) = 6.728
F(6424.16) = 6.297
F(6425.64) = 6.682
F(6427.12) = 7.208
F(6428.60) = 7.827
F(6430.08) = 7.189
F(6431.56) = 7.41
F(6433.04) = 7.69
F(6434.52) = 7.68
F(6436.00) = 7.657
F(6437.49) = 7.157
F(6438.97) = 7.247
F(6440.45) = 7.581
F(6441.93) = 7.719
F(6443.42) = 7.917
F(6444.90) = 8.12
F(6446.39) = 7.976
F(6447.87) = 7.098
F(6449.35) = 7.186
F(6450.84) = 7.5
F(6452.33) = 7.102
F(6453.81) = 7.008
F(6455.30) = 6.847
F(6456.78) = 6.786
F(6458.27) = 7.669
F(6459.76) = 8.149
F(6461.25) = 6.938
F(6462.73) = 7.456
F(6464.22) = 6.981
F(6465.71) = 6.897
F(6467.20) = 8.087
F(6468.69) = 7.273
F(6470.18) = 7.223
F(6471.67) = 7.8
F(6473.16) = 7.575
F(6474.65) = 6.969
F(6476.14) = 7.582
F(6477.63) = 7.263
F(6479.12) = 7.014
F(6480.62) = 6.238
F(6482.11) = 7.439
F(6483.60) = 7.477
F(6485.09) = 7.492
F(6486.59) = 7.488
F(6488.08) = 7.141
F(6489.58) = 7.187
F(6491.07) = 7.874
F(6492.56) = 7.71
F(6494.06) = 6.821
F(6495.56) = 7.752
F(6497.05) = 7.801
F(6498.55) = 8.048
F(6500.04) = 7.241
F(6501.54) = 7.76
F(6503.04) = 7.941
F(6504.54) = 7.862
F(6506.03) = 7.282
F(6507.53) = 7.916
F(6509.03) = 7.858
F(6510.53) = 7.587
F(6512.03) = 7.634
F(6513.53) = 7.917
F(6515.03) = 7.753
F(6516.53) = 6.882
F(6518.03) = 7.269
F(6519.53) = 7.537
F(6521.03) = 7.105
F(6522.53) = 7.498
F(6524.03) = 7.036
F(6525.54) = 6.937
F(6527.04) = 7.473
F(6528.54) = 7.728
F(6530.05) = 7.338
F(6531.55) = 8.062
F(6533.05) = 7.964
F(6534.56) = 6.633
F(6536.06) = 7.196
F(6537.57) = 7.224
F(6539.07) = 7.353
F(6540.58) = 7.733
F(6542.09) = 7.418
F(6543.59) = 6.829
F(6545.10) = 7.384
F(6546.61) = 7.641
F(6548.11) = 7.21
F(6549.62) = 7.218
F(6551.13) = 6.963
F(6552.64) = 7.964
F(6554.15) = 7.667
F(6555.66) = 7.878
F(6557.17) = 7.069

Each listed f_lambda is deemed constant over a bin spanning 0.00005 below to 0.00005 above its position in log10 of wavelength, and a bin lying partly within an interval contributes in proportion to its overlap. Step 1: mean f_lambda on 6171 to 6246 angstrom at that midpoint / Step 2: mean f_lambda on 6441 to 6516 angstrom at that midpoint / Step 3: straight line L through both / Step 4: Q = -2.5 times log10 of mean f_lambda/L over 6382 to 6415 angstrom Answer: 0.06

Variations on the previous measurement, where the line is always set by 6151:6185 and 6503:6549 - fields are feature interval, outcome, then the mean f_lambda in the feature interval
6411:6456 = 0.005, 7.27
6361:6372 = 0.012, 7.11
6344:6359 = 0.020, 7.03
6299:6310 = 0.073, 6.62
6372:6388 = 0.090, 6.63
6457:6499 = -0.003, 7.39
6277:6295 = -0.028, 7.24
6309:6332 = 0.055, 6.76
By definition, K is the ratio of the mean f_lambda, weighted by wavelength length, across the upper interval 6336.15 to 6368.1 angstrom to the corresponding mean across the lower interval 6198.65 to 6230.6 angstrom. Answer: 1.01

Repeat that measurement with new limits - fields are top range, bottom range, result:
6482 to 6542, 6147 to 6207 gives 1.07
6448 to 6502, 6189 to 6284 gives 1.01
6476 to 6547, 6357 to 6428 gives 1.07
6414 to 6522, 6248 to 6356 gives 1.05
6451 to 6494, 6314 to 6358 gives 1.06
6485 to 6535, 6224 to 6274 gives 1.02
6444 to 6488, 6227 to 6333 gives 1.03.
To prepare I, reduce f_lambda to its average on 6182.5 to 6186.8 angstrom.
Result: 7.85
